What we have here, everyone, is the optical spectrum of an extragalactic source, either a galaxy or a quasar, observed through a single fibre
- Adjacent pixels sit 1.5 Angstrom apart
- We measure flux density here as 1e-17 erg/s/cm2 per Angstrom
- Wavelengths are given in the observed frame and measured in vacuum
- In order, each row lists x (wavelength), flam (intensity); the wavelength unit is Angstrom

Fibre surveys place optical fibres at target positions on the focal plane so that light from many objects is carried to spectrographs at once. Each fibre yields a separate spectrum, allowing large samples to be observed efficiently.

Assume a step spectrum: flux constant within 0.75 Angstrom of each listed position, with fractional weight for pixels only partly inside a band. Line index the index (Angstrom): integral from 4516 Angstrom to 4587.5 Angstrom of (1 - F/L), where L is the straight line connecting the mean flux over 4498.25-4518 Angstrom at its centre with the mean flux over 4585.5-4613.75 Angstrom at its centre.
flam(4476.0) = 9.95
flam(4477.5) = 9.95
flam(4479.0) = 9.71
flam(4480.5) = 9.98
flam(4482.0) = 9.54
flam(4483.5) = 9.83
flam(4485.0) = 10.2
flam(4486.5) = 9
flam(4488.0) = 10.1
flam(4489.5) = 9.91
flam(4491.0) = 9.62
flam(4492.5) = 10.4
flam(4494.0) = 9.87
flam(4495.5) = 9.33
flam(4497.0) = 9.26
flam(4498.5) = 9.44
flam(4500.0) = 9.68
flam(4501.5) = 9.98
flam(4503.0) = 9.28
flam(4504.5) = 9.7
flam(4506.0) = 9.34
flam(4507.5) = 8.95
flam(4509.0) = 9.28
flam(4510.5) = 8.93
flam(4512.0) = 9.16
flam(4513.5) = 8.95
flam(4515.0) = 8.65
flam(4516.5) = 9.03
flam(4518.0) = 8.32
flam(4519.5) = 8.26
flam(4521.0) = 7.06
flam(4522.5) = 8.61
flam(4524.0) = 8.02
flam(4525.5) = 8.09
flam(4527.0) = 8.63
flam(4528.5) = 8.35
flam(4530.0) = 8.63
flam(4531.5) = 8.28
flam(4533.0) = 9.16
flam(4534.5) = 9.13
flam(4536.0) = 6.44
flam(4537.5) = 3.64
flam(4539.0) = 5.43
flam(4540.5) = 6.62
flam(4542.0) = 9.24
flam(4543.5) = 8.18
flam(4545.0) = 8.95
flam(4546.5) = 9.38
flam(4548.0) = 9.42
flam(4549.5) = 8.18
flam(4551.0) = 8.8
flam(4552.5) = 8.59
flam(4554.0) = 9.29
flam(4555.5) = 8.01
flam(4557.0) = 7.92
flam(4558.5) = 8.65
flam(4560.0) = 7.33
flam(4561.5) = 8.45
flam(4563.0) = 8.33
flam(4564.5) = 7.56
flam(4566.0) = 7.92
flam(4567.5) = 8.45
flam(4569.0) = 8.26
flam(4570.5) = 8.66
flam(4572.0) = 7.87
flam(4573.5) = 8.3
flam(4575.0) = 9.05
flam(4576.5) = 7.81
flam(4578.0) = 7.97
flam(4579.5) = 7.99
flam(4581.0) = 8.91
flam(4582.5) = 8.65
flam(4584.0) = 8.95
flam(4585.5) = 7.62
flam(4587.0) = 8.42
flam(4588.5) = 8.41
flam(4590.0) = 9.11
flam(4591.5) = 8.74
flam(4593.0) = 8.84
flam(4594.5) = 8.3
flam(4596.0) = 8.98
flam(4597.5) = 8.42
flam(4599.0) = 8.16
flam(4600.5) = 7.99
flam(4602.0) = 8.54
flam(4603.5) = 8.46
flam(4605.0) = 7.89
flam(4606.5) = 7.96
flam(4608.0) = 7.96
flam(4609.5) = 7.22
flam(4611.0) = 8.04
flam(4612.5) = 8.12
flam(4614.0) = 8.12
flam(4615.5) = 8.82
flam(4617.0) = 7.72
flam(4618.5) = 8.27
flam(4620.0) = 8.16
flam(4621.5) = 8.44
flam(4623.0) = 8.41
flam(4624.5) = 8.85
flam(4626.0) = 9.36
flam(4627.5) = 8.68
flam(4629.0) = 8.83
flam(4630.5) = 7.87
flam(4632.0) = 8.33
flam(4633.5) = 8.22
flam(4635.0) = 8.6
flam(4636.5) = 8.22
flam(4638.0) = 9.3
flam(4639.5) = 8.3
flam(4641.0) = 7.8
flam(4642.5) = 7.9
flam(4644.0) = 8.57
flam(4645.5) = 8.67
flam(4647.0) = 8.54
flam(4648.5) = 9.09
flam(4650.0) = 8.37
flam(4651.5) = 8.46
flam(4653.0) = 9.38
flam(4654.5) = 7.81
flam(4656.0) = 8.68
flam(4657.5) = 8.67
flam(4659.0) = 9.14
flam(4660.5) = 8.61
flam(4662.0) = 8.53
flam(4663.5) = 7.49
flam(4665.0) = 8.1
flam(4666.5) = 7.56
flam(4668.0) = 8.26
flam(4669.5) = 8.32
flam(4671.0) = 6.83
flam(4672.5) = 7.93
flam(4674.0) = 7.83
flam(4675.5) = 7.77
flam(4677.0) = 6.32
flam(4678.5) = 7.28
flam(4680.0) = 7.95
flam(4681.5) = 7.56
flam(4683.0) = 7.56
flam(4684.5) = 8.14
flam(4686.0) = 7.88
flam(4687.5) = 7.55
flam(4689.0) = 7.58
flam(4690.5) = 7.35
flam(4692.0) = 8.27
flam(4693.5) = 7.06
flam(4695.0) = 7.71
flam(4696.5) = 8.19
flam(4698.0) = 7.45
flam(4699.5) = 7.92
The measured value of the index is 4.8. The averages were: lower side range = 9.22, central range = 8.18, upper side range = 8.29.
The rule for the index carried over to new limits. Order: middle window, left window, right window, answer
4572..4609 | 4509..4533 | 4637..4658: 0.6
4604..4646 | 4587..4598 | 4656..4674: 0.6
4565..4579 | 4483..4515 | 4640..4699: 1.0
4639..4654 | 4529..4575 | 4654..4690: -1.1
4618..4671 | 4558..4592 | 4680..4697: -3.2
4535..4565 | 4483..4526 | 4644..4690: 3.2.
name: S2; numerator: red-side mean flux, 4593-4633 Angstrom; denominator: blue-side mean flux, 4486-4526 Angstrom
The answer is 0.91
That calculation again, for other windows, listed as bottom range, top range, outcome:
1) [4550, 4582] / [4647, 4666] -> 1.03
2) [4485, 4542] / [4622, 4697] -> 0.94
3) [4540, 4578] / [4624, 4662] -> 1.02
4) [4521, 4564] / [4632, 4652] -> 1.04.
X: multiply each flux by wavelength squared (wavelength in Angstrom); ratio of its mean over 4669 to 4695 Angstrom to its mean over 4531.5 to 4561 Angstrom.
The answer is 1.00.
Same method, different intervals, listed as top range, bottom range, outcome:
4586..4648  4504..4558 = 1.04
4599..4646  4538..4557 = 1.04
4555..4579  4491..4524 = 0.92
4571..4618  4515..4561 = 1.05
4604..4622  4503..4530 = 0.97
